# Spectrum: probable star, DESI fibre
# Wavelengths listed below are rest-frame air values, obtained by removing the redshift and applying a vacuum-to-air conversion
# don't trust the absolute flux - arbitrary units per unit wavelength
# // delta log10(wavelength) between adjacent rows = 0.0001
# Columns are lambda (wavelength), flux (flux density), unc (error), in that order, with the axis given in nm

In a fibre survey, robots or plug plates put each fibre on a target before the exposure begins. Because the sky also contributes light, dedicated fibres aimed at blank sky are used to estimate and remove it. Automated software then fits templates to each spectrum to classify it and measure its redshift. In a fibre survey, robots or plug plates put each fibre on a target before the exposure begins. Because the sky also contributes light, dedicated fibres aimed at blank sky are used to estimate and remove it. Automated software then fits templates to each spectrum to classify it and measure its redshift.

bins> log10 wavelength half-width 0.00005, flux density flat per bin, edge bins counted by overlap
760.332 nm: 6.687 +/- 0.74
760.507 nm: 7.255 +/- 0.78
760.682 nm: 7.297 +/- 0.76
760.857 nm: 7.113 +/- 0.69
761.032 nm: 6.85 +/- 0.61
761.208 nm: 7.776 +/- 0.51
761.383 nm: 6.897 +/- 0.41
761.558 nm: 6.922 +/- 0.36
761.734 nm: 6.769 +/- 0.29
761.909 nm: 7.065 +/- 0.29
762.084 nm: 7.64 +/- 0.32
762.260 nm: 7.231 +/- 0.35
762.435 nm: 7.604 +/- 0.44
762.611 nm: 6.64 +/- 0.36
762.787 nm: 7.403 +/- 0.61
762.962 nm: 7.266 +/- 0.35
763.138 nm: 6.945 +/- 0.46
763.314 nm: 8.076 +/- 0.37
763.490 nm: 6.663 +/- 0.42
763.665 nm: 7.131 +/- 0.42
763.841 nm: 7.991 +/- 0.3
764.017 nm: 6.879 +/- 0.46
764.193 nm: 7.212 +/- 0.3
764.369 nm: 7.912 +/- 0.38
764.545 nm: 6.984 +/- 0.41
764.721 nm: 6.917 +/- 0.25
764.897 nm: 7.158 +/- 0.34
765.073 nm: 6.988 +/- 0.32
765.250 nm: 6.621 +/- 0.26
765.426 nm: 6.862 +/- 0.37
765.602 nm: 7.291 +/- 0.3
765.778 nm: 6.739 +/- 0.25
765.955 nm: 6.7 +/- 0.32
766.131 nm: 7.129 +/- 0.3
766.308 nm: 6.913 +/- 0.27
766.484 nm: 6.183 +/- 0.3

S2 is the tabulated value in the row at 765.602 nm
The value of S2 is 7.291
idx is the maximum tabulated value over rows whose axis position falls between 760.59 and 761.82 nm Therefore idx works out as 7.776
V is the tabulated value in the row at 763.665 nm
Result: 7.131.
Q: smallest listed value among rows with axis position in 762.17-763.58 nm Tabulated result 6.64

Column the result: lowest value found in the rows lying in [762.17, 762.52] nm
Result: 7.231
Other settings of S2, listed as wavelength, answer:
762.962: 7.266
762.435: 7.604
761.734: 6.769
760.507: 7.255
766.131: 7.129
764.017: 6.879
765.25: 6.621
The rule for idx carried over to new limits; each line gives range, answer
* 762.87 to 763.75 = 8.076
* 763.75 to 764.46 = 7.991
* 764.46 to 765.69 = 7.291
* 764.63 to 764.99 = 7.158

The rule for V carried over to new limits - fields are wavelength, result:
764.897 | 7.158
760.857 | 7.113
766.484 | 6.183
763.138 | 6.945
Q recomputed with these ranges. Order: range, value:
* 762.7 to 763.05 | 7.266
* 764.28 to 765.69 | 6.621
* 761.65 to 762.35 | 6.769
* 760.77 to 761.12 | 6.85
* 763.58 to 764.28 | 6.879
